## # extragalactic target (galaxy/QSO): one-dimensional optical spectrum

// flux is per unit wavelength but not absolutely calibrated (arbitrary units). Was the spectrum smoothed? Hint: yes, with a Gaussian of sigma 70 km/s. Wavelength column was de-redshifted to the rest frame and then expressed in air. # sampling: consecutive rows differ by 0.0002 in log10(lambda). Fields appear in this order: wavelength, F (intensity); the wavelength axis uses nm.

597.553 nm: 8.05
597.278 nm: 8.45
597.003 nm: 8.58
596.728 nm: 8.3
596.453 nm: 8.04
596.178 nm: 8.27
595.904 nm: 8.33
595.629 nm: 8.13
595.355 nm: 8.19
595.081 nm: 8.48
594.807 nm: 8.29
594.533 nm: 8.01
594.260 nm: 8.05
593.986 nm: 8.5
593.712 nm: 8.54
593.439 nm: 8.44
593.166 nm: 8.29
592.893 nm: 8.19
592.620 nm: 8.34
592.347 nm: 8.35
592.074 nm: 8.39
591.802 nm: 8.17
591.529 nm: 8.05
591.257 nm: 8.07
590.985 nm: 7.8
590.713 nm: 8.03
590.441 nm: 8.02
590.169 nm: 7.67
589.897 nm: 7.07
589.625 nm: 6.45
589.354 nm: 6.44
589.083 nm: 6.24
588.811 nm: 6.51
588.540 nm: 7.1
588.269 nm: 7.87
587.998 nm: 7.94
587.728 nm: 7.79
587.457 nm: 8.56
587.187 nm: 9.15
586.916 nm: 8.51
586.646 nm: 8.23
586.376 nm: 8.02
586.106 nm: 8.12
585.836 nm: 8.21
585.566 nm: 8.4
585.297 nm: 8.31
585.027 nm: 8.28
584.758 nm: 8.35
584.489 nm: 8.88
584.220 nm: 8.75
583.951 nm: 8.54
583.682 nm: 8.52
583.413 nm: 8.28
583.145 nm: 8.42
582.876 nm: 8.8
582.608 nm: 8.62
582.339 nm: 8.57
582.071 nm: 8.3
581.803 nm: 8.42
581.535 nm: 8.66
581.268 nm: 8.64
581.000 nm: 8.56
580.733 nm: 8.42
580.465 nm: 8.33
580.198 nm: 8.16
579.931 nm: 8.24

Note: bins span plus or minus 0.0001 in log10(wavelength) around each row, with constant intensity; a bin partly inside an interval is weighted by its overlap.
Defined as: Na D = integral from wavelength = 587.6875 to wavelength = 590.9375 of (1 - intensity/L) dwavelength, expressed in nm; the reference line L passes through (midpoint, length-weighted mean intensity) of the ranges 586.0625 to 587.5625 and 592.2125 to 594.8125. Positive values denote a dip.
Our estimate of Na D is 0.44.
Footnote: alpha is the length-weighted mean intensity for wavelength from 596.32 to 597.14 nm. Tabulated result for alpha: 8.3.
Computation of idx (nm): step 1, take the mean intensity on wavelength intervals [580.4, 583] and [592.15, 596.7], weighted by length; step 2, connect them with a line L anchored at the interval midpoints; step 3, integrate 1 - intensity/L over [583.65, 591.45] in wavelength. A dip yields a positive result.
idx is 0.47 nm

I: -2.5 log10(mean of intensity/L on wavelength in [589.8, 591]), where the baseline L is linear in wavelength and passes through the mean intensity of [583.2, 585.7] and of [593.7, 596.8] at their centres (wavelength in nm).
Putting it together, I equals 0.08 mag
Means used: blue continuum 8.48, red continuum 8.25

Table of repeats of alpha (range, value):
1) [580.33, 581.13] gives 8.44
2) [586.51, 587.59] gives 8.61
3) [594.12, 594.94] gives 8.12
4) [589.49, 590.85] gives 7.44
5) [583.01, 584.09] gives 8.44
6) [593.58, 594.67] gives 8.27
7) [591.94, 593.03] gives 8.31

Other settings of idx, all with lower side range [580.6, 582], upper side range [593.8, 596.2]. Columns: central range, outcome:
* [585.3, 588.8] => 0.130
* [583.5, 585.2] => -0.014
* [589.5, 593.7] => 0.174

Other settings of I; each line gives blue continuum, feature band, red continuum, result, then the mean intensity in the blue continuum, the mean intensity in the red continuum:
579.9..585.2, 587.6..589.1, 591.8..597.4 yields 0.150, 8.49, 8.3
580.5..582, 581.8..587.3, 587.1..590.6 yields -0.055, 8.52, 7.43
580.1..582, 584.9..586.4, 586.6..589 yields -0.020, 8.46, 7.91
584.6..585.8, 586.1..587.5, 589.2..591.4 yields -0.053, 8.34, 7.44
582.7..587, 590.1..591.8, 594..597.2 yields 0.047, 8.42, 8.26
